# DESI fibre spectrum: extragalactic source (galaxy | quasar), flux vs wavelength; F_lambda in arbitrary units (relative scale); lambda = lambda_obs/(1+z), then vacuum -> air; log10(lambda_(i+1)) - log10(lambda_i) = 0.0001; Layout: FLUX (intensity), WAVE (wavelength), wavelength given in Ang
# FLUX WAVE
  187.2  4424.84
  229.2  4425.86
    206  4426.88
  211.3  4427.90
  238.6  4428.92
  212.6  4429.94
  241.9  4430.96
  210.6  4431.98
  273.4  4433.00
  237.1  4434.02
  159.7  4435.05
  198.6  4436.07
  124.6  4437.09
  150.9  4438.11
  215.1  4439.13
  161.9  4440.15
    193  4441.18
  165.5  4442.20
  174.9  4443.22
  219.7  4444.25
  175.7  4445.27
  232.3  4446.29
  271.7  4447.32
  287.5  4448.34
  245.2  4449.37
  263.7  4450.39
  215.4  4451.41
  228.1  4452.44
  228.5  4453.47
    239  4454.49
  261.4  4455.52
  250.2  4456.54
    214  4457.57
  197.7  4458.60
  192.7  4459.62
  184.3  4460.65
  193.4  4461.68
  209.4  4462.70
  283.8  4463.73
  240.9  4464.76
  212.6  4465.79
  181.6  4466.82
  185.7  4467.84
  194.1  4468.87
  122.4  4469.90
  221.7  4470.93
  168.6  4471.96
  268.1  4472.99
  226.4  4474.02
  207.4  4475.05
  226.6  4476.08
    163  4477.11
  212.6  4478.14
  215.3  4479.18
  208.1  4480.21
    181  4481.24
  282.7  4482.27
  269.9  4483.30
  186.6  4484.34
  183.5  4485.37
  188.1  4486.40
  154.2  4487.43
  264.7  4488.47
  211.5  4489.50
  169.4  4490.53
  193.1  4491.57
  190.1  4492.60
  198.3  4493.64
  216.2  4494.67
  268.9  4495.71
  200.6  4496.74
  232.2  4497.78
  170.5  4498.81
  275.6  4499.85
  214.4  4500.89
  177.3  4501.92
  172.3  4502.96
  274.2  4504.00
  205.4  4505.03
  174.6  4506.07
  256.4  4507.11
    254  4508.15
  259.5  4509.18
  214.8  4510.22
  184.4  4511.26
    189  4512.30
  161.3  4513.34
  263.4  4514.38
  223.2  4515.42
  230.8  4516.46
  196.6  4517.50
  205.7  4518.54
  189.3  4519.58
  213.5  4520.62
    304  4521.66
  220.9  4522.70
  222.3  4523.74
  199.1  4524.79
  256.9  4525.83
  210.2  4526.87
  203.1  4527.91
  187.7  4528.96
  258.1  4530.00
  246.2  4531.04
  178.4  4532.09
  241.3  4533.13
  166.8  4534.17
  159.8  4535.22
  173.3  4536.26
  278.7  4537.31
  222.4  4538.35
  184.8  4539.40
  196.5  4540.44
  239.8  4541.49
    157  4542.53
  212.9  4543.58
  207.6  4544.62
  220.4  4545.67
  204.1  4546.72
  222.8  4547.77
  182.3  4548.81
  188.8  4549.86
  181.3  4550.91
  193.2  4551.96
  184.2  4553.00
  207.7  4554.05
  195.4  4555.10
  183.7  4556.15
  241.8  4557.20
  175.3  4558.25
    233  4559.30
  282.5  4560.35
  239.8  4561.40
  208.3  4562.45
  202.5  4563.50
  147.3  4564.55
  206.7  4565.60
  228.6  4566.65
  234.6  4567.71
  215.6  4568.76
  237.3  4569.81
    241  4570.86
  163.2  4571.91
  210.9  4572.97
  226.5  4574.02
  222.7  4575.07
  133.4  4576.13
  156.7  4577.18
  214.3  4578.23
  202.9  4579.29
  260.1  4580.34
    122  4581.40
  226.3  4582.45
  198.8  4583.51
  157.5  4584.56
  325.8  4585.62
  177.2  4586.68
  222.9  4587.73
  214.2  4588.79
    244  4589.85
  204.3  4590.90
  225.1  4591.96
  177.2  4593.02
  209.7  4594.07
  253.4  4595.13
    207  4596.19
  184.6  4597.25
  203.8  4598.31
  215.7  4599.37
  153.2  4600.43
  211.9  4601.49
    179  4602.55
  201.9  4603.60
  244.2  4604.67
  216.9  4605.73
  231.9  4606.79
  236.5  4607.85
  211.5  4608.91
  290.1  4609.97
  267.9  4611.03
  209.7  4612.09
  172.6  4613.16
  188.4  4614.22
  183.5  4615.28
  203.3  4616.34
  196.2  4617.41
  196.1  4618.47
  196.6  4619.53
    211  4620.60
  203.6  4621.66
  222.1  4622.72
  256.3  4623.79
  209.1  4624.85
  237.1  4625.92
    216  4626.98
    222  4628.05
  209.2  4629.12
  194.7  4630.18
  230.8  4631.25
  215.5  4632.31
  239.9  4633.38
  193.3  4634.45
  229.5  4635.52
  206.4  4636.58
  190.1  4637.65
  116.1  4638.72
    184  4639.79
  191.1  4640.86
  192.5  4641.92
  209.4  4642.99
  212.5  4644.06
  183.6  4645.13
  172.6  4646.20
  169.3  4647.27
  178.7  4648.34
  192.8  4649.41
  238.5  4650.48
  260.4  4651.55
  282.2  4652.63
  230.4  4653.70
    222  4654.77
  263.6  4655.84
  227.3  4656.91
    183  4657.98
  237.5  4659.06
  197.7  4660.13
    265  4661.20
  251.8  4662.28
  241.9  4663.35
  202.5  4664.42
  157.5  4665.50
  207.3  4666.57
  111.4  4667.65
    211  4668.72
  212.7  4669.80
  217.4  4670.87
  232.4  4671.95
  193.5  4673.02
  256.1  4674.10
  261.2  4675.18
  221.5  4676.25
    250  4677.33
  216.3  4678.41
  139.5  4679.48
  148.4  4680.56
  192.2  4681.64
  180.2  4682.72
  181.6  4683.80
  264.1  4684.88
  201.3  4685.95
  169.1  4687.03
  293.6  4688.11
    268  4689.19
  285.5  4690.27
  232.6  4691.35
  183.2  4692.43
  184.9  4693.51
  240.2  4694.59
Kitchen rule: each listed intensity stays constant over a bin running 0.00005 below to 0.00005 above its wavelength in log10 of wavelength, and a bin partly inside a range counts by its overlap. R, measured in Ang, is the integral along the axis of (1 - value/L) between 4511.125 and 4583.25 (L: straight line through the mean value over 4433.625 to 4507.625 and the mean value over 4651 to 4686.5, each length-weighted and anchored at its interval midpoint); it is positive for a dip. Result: 1.3 Ang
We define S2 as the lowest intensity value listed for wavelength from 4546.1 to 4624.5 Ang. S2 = 122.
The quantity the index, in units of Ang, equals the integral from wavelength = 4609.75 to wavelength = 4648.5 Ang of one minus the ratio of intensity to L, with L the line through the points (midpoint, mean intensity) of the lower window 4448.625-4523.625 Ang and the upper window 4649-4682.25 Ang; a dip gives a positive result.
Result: 2.1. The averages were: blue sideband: 215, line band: 205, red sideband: 217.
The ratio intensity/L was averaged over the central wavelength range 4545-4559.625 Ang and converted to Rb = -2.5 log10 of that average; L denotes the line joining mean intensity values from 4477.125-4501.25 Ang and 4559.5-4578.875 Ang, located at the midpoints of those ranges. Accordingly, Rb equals 0.05 mag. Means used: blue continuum 211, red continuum 210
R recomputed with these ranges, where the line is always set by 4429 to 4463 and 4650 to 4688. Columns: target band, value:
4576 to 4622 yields 1.4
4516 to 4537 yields 0.0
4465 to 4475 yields 0.7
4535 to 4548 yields 0.5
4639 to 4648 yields 1.2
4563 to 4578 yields 0.9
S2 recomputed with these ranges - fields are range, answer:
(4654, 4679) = 111.4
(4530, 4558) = 157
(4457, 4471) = 122.4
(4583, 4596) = 157.5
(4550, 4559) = 175.3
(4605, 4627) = 172.6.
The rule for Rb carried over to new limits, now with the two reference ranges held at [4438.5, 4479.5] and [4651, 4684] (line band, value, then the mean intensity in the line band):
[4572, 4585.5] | 0.090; 197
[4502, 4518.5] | -0.010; 216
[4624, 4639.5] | 0.032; 208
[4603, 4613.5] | -0.070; 229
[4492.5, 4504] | -0.001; 214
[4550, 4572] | 0.020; 210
